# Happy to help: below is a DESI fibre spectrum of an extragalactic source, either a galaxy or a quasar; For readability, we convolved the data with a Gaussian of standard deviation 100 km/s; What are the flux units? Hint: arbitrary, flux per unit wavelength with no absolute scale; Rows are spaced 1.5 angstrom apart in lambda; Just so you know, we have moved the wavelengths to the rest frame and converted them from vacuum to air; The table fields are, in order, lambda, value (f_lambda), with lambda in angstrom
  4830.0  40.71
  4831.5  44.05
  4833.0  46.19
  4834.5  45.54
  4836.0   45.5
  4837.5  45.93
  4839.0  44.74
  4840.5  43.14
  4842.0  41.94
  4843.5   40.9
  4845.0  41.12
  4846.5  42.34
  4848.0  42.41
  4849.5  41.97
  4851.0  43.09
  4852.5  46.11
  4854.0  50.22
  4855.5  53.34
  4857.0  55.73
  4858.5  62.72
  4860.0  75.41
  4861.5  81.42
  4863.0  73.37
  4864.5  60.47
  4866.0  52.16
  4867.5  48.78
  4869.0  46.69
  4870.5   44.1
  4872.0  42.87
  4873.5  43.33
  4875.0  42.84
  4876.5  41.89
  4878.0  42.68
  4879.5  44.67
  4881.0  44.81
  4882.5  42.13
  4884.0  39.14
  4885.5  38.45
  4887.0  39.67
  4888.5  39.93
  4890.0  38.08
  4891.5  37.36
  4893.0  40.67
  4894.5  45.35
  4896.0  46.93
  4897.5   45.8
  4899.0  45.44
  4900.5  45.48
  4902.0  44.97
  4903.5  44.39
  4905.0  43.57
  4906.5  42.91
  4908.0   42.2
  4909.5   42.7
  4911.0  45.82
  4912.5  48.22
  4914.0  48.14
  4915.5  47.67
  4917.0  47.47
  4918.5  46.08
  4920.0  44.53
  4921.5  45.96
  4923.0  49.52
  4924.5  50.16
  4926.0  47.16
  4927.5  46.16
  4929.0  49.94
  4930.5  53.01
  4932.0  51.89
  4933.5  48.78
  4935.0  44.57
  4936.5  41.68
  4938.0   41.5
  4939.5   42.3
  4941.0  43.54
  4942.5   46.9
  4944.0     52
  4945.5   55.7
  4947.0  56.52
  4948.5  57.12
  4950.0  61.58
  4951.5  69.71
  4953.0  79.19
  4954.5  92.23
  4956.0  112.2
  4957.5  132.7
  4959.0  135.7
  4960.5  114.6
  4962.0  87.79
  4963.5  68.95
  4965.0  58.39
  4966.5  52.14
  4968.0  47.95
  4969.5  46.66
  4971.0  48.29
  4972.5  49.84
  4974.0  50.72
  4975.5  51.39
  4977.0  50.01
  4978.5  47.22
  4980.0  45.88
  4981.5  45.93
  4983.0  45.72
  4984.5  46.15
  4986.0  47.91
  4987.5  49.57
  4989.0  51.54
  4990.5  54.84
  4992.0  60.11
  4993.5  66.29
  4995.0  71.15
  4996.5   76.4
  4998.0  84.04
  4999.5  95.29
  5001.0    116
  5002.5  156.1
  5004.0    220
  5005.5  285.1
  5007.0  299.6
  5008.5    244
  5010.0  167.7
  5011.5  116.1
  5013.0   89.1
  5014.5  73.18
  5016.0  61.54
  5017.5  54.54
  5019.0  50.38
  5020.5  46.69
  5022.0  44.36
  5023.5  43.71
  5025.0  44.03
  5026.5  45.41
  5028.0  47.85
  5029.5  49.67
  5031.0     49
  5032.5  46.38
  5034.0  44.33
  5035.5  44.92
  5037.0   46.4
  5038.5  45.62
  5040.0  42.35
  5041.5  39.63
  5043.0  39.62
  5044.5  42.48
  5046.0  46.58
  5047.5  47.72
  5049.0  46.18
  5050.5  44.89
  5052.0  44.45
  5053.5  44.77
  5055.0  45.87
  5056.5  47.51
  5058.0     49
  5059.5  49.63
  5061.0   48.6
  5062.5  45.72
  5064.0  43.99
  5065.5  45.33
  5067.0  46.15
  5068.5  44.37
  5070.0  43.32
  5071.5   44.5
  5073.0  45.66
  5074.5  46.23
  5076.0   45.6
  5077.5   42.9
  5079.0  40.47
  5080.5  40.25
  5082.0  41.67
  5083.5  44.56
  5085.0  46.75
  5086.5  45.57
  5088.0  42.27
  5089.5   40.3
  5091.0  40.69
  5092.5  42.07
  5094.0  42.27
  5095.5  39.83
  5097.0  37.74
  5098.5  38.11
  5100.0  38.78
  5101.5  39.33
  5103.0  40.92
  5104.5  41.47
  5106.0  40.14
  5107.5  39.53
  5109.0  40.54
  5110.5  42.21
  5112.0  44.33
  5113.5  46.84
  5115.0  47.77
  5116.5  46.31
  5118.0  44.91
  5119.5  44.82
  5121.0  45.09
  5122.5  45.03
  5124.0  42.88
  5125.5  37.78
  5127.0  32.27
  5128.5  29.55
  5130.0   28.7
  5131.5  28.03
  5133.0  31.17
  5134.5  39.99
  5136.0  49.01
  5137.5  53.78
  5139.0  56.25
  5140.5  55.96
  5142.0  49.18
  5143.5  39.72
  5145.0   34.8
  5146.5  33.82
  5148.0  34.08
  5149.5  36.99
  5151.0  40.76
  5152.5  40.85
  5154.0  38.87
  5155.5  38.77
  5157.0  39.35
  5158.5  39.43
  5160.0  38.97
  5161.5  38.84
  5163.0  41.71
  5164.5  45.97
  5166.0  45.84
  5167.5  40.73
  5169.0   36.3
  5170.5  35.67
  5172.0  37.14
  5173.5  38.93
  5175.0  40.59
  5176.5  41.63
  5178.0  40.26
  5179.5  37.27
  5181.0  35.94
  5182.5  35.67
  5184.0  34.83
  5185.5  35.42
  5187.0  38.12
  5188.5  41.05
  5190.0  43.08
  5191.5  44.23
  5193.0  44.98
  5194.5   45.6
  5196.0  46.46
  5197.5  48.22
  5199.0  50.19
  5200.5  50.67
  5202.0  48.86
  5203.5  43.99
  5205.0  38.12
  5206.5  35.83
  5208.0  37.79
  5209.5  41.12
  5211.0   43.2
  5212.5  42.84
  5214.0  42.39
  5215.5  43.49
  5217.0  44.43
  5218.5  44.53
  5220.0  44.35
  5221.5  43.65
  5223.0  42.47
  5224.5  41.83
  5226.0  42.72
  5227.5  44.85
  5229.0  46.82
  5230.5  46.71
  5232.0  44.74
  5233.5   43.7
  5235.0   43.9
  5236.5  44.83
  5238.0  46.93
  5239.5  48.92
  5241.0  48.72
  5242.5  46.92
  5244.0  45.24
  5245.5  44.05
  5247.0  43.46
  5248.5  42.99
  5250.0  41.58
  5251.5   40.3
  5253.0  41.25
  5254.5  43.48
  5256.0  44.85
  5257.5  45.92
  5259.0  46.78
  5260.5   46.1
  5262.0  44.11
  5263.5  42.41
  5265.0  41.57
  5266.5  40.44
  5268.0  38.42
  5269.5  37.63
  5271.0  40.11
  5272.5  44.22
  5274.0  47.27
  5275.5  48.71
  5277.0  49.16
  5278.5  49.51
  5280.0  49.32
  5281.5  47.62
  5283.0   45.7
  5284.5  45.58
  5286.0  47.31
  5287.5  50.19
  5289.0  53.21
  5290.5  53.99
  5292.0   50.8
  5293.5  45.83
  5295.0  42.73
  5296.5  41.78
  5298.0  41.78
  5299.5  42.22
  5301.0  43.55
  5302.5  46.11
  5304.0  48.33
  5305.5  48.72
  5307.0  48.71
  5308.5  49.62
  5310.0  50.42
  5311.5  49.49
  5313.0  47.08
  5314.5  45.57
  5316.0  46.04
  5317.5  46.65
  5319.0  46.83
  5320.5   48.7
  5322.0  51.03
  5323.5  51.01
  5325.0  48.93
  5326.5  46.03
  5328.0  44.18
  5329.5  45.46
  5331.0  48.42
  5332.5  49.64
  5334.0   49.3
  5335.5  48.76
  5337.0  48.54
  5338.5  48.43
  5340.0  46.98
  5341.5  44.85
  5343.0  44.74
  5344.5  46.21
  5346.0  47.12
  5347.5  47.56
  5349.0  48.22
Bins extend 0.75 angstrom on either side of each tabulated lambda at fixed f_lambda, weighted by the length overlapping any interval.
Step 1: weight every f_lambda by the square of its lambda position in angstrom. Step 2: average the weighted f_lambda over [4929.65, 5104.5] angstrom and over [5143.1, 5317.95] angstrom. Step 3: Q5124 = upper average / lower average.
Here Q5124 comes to 0.75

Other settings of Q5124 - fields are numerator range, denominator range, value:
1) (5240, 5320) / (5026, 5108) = 1.13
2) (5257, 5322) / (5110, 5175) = 1.20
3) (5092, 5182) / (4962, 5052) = 0.59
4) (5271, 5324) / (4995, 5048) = 0.61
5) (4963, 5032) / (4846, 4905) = 1.78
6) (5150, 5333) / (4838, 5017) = 0.77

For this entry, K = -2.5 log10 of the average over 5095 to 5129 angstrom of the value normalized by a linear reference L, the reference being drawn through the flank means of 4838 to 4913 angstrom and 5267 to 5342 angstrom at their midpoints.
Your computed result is 0.139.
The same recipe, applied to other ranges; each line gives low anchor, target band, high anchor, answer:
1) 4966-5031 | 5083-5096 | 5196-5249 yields 0.49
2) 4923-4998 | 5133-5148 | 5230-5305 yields 0.16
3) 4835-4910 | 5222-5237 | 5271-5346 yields 0.07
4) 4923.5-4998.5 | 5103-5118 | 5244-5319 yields 0.23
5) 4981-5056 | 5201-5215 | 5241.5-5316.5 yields 0.28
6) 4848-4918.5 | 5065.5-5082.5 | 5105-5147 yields -0.02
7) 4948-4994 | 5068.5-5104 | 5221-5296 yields 0.33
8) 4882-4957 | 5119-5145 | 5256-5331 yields 0.15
